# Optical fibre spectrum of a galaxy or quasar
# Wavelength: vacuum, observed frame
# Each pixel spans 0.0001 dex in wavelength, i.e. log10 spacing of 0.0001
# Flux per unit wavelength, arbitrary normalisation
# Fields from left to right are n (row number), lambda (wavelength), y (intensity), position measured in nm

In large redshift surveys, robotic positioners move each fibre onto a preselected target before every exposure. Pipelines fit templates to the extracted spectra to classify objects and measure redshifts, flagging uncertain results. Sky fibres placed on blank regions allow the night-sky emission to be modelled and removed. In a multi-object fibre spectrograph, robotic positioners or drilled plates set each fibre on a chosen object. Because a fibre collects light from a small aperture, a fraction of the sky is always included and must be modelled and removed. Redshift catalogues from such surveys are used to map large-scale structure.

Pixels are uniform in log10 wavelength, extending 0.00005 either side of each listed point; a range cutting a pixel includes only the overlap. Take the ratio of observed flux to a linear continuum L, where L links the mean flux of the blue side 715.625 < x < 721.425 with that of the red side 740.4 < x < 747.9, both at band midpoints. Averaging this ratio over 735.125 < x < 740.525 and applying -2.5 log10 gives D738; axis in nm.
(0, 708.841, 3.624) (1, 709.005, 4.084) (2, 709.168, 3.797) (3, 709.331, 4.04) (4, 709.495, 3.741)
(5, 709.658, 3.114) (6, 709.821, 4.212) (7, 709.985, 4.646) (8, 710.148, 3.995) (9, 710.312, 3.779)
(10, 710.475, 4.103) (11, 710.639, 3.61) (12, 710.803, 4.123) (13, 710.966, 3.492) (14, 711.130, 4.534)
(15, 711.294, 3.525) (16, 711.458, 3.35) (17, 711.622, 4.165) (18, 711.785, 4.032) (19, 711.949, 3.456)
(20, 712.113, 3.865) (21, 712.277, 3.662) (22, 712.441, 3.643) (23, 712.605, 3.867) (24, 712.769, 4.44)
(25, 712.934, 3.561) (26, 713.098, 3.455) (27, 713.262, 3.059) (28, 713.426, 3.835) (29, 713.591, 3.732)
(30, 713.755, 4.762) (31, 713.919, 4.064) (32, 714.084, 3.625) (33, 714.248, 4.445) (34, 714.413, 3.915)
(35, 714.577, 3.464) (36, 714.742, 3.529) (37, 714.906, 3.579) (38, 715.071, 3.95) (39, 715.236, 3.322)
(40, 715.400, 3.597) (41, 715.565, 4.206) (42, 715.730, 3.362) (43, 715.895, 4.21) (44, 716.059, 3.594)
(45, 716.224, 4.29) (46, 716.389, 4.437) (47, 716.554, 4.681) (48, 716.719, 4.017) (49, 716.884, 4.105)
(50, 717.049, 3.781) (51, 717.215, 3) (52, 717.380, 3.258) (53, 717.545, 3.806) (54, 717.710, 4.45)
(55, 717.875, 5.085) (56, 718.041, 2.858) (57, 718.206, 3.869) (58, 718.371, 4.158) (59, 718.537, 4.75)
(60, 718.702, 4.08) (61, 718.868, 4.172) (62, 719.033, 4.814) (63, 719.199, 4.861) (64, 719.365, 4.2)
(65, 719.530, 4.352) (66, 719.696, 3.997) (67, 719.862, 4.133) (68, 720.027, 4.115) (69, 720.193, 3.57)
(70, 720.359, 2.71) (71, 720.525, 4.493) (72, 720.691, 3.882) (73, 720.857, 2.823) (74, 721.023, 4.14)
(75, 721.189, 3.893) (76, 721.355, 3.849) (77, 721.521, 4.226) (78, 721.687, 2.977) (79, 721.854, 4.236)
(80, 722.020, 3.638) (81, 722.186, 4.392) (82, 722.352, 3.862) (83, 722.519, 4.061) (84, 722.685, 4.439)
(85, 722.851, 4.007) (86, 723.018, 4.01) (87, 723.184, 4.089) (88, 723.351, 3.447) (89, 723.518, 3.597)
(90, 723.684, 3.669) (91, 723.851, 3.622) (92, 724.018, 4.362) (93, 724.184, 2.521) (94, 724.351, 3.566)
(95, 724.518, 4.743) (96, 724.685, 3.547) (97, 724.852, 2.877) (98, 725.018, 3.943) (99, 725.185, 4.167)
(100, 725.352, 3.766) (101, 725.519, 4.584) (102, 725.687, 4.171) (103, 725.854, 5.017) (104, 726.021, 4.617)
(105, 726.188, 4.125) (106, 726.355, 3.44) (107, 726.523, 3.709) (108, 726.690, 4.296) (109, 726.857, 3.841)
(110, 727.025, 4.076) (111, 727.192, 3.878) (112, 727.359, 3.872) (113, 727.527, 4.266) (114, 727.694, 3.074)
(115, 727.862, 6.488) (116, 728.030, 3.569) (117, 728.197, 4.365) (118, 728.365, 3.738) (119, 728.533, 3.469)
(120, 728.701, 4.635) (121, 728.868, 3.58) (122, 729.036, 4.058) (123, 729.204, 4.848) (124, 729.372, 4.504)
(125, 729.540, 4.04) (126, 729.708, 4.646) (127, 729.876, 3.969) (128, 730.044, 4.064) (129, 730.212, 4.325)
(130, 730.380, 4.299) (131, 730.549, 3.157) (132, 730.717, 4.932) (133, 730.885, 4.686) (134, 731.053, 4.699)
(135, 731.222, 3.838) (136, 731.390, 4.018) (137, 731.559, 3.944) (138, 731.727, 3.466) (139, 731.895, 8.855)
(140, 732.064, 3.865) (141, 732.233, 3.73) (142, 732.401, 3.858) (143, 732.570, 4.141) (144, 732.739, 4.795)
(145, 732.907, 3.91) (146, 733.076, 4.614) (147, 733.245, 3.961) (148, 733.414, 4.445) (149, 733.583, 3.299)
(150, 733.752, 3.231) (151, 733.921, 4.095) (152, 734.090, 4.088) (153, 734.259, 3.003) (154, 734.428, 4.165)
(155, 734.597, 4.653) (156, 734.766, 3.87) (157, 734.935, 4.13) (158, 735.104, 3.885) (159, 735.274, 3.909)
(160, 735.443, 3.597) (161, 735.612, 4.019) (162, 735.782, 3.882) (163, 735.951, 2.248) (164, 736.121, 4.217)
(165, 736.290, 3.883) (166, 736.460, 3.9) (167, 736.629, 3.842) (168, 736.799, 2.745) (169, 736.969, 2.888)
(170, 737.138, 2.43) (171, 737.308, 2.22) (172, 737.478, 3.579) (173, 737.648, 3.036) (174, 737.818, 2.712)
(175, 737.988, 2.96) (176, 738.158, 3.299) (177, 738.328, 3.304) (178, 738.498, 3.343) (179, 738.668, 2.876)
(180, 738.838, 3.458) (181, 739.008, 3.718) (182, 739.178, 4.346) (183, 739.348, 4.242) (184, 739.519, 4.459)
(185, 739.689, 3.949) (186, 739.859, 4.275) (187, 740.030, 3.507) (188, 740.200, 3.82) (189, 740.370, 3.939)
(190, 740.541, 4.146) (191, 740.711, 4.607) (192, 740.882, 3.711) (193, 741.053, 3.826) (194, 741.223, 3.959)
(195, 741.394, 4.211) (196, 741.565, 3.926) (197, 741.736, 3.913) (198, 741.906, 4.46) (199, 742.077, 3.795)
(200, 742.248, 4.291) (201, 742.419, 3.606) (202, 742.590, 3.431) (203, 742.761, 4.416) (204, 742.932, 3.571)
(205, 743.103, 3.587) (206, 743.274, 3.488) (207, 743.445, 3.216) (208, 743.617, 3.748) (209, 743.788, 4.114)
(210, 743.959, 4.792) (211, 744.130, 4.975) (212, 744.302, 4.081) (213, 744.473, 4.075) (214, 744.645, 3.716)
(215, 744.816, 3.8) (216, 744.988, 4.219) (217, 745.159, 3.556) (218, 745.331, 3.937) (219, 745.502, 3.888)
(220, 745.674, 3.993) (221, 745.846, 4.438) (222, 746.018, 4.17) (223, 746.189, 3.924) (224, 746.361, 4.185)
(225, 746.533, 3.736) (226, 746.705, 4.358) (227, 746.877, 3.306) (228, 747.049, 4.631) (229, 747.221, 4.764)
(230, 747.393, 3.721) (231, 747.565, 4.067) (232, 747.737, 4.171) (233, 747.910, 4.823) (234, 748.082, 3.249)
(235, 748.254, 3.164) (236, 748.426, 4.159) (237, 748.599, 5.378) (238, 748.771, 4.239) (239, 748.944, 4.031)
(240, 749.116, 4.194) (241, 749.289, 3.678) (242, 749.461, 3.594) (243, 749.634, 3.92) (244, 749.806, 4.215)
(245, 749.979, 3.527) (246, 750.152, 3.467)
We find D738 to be 0.144 mag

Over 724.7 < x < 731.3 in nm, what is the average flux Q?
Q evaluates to 4.14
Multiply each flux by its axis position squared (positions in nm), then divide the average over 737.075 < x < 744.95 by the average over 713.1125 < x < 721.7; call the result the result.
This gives 1.02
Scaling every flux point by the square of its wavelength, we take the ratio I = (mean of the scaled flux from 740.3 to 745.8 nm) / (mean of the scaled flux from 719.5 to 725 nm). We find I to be 1.10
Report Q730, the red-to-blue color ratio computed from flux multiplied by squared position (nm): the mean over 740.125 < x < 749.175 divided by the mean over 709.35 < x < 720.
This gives 1.1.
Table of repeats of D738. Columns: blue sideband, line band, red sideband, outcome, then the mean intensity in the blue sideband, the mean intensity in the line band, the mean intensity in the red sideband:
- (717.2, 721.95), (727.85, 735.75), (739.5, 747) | -0.054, 3.97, 4.18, 3.98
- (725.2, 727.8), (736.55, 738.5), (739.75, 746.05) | 0.310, 4.07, 3.01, 3.98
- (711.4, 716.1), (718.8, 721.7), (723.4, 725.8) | -0.050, 3.79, 3.98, 3.81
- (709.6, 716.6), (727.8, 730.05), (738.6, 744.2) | -0.095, 3.87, 4.27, 3.95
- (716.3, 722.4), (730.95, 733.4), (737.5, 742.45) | -0.144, 3.99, 4.41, 3.78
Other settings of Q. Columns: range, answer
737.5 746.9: 3.86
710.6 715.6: 3.8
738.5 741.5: 3.93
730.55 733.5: 4.42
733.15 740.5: 3.62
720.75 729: 3.95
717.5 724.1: 3.99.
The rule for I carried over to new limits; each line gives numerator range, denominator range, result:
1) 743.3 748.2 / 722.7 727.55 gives 1.09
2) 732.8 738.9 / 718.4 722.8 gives 0.92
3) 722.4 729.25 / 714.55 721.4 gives 1.04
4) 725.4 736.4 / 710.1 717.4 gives 1.13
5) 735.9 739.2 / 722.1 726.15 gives 0.85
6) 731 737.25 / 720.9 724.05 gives 1.04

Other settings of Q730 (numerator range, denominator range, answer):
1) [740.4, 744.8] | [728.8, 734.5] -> 0.97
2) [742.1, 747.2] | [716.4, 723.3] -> 1.07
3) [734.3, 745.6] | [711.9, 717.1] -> 1.04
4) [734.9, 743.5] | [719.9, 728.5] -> 0.97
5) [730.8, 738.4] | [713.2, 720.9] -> 1.02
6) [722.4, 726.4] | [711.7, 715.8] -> 1.07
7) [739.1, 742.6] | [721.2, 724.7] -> 1.10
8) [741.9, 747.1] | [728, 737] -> 1.01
